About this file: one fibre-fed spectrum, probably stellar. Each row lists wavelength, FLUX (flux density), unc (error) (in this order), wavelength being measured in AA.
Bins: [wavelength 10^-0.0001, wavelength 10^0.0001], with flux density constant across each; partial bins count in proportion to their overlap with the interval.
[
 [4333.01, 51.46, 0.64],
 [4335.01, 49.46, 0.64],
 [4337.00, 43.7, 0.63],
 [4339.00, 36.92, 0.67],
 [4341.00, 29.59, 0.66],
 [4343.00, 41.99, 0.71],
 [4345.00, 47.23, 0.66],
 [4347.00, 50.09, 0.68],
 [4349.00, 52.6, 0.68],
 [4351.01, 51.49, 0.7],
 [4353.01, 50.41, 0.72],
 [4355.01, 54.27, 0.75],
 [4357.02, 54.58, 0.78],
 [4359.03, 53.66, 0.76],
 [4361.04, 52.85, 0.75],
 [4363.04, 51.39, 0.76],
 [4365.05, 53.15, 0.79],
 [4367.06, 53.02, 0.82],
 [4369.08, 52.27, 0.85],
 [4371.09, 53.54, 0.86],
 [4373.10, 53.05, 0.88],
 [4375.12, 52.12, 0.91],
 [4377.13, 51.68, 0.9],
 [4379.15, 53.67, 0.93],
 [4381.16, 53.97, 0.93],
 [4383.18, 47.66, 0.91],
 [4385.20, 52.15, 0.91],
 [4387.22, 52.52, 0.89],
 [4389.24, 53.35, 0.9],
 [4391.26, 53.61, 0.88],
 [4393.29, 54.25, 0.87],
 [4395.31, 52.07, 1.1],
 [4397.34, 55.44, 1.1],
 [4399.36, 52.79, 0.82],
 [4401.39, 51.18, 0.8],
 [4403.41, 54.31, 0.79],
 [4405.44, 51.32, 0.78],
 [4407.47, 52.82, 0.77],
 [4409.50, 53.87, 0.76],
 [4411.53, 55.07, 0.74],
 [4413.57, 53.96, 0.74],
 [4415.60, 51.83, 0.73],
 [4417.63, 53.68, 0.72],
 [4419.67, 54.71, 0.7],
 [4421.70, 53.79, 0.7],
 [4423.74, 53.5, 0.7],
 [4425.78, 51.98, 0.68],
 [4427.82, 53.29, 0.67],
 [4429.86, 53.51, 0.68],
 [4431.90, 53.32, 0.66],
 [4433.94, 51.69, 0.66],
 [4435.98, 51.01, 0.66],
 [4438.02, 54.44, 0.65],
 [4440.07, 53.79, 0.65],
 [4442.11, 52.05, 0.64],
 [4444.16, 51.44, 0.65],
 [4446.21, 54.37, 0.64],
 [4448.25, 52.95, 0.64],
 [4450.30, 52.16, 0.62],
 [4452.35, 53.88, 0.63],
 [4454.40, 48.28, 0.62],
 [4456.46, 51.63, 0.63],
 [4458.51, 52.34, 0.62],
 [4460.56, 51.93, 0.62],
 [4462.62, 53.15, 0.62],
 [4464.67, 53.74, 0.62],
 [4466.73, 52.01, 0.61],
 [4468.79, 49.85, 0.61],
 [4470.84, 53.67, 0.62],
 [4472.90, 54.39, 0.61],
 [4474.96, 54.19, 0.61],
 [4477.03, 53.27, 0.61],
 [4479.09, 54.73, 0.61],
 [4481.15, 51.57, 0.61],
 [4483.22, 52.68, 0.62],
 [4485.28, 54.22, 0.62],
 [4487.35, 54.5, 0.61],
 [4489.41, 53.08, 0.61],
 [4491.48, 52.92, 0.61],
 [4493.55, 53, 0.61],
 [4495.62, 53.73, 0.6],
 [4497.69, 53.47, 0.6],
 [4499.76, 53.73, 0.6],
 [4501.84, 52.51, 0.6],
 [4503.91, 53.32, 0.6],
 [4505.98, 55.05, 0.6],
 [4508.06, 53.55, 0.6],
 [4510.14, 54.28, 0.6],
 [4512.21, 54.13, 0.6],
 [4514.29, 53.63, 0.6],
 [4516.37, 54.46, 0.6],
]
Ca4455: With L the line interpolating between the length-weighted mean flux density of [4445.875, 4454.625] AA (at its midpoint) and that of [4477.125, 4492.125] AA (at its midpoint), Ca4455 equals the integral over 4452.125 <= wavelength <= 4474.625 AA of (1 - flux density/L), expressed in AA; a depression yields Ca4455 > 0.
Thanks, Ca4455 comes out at 0.3 AA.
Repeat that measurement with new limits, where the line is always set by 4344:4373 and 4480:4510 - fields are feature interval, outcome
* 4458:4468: 0.10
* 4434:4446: 0.07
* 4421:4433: -0.09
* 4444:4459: 0.24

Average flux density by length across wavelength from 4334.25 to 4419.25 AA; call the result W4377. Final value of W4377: 51.2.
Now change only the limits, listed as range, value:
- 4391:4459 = 52.9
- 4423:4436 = 52.7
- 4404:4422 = 53.5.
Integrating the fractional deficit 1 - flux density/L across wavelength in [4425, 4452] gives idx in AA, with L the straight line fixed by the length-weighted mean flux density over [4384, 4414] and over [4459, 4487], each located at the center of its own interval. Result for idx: 0.2 AA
